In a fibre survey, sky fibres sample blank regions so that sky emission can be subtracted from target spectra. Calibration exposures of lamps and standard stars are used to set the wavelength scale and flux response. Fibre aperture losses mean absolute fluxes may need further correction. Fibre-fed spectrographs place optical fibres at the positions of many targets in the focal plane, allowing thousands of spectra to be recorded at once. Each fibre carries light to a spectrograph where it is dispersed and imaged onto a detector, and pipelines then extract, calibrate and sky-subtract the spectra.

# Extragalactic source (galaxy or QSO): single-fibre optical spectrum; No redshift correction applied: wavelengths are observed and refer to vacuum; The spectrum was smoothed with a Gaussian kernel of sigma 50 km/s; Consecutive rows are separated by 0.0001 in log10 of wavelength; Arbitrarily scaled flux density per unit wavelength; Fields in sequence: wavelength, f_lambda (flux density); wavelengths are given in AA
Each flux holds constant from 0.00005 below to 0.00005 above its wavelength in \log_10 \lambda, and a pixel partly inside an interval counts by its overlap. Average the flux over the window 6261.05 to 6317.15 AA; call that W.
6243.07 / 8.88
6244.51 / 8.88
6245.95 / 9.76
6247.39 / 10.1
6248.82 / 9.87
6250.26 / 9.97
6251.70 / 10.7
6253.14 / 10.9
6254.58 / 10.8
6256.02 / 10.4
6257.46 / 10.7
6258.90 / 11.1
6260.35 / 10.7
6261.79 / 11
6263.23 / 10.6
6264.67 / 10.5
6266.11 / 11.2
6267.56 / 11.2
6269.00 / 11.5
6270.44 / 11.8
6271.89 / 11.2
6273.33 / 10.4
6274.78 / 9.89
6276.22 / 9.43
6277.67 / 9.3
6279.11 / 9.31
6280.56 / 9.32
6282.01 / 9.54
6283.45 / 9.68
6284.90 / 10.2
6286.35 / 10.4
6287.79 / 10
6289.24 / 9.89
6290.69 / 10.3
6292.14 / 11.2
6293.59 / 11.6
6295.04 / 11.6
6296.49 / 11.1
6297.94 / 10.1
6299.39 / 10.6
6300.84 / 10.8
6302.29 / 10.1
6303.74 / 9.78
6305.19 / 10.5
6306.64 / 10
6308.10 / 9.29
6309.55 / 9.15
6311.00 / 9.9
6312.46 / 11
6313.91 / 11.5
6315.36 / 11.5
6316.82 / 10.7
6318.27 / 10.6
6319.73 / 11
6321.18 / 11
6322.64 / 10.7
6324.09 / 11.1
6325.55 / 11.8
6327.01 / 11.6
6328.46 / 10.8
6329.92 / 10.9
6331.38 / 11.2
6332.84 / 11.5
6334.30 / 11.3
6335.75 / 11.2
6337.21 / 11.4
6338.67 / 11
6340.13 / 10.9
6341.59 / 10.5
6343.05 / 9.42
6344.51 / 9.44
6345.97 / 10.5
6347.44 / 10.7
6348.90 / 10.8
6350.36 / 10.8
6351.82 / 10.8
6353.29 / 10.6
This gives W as 10.4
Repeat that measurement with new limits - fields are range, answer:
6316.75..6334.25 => 11.1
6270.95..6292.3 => 9.99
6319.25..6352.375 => 10.9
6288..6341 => 10.8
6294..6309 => 10.4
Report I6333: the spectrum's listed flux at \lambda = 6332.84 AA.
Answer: 11.5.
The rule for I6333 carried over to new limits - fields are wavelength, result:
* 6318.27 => 10.6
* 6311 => 9.9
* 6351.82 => 10.8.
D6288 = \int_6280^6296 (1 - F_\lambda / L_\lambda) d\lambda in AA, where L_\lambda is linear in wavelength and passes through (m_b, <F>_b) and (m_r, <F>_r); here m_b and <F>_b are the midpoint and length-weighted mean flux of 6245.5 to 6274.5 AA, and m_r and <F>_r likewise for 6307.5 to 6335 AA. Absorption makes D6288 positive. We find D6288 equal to 0.6 AA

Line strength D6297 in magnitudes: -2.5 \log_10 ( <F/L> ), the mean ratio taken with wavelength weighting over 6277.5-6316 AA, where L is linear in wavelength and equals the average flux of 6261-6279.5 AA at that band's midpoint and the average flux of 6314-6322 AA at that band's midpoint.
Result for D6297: 0.05 mag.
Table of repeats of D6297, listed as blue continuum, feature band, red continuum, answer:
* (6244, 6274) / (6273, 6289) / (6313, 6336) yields 0.112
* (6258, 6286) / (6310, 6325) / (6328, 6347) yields -0.022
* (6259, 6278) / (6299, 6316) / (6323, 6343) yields 0.062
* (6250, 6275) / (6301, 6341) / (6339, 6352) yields -0.025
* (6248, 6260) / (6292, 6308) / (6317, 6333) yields 0.030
